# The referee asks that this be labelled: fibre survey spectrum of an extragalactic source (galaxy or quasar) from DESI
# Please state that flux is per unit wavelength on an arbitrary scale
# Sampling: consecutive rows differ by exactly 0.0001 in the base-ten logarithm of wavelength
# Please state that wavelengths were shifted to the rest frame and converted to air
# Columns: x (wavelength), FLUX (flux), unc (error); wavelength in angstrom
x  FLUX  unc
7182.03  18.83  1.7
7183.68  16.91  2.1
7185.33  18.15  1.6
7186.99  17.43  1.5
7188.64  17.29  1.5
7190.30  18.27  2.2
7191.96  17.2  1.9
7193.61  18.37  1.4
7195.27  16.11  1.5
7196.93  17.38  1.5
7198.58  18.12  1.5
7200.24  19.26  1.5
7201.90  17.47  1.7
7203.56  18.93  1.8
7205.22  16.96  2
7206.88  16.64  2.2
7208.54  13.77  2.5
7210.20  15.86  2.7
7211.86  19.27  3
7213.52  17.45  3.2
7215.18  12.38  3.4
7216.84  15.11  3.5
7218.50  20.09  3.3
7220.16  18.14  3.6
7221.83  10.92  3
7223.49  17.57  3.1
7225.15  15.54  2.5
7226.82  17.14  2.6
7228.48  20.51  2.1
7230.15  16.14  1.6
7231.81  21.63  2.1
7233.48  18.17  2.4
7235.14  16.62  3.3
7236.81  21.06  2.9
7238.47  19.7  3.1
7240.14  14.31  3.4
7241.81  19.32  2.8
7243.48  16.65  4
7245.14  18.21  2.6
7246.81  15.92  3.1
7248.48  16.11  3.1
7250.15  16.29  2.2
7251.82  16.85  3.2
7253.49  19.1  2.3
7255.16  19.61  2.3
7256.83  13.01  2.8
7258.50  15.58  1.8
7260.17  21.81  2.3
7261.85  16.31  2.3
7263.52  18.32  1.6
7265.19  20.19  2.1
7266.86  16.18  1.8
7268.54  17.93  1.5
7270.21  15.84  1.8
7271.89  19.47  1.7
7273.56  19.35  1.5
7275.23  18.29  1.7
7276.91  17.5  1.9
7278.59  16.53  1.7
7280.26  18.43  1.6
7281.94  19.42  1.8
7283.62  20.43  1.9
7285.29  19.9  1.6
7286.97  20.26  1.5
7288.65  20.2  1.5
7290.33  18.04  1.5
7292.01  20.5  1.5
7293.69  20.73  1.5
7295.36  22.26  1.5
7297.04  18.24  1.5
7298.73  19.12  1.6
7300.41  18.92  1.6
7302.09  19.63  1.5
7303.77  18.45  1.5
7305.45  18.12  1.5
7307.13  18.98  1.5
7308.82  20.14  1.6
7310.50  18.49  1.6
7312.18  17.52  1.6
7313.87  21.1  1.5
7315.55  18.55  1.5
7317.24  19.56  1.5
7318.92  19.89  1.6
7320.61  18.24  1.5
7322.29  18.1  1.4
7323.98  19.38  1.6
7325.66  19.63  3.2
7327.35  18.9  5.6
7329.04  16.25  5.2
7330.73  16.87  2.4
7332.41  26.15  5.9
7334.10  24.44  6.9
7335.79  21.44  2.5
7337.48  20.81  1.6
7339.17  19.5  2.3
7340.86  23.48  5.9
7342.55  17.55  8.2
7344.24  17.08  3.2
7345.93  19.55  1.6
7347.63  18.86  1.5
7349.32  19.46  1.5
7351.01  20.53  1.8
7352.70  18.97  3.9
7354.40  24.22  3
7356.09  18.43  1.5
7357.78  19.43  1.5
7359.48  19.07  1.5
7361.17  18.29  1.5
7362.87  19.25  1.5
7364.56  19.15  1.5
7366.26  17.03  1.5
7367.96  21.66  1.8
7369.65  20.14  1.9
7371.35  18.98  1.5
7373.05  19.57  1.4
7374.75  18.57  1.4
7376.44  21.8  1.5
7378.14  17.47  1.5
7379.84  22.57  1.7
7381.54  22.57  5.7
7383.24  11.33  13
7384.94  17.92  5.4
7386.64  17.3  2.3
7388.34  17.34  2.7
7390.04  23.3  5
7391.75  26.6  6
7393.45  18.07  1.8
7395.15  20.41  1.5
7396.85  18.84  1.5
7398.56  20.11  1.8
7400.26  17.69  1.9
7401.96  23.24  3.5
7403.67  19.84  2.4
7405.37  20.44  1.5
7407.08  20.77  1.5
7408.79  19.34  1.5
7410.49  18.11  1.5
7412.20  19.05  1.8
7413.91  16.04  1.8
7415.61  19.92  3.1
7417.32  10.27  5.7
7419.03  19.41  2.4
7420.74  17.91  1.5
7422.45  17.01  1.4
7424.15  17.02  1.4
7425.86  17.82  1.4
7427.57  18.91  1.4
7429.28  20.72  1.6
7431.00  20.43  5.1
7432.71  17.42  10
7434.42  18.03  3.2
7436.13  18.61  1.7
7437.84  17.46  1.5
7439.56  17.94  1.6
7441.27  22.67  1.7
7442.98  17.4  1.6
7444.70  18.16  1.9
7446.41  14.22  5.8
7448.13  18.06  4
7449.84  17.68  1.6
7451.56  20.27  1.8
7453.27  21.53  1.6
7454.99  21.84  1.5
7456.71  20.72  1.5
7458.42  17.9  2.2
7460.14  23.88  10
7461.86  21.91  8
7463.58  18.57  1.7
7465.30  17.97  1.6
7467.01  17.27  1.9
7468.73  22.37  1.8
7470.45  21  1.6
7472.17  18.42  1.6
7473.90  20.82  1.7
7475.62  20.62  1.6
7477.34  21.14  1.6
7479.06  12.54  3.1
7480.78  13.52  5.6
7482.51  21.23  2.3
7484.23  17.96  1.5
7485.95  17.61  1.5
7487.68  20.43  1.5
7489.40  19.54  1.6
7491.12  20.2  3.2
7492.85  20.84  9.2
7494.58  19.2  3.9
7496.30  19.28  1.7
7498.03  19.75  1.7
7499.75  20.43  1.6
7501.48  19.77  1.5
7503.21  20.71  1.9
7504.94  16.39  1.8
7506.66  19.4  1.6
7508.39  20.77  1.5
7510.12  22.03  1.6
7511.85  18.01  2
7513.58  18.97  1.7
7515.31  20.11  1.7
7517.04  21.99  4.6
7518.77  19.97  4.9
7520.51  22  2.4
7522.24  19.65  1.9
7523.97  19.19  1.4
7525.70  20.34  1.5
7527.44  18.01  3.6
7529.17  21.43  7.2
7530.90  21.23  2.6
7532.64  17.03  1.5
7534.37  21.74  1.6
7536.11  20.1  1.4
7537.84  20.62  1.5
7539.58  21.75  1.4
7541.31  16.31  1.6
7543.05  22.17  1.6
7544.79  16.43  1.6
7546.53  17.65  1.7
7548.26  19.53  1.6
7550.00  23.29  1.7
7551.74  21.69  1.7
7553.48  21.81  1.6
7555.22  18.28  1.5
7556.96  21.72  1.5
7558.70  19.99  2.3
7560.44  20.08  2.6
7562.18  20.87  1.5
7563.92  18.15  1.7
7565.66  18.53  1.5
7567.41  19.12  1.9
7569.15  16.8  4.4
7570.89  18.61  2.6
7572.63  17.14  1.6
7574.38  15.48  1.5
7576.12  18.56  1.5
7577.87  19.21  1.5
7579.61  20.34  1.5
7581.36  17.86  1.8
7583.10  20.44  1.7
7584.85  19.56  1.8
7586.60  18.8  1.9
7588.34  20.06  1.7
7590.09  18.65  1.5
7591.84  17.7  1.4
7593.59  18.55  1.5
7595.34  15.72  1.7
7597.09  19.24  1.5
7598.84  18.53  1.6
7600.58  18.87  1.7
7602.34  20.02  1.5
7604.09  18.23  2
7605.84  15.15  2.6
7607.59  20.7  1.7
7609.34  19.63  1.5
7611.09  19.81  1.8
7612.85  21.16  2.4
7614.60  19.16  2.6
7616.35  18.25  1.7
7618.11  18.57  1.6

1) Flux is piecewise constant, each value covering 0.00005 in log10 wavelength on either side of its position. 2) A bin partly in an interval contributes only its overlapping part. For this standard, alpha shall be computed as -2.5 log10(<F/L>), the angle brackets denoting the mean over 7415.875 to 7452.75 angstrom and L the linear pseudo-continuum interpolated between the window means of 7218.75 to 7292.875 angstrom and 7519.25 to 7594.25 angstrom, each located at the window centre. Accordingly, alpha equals 0.05 mag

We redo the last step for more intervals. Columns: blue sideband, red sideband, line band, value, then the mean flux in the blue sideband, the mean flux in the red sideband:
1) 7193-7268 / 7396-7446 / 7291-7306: -0.10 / 17.3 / 18.6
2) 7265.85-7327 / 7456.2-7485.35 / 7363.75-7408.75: -0.03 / 19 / 19.3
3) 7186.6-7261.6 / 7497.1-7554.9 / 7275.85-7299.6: -0.09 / 17.3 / 20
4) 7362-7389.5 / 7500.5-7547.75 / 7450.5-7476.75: -0.05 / 19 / 19.8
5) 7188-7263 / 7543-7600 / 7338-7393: -0.09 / 17.3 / 19.1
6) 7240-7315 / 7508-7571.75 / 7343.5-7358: -0.05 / 18.4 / 19.9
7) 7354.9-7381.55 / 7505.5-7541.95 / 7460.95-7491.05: 0.05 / 19.6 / 20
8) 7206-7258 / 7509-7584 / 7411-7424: 0.09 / 17.1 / 19.6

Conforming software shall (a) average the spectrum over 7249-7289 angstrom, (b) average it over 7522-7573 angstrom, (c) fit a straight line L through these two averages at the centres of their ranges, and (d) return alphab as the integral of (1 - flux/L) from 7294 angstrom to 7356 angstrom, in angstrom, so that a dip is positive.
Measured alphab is -4.06 angstrom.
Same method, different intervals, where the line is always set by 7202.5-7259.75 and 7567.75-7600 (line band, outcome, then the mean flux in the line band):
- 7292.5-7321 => -3.2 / 19.3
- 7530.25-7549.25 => -1.3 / 19.5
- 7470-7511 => -2.8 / 19.3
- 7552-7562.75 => -1.3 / 20.5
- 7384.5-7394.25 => -1.4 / 20.2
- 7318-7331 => -0.8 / 18.5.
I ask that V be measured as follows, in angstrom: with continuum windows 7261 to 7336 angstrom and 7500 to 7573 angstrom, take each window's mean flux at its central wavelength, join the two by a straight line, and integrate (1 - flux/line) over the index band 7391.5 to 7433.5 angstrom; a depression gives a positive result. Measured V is 1.2 angstrom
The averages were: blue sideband 19.1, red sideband 19.8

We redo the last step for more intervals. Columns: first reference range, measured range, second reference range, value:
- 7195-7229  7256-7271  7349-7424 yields 0.3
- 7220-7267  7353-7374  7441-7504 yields -1.3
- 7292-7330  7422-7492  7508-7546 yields 2.4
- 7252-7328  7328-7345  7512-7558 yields -1.2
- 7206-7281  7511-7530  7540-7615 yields -1.2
